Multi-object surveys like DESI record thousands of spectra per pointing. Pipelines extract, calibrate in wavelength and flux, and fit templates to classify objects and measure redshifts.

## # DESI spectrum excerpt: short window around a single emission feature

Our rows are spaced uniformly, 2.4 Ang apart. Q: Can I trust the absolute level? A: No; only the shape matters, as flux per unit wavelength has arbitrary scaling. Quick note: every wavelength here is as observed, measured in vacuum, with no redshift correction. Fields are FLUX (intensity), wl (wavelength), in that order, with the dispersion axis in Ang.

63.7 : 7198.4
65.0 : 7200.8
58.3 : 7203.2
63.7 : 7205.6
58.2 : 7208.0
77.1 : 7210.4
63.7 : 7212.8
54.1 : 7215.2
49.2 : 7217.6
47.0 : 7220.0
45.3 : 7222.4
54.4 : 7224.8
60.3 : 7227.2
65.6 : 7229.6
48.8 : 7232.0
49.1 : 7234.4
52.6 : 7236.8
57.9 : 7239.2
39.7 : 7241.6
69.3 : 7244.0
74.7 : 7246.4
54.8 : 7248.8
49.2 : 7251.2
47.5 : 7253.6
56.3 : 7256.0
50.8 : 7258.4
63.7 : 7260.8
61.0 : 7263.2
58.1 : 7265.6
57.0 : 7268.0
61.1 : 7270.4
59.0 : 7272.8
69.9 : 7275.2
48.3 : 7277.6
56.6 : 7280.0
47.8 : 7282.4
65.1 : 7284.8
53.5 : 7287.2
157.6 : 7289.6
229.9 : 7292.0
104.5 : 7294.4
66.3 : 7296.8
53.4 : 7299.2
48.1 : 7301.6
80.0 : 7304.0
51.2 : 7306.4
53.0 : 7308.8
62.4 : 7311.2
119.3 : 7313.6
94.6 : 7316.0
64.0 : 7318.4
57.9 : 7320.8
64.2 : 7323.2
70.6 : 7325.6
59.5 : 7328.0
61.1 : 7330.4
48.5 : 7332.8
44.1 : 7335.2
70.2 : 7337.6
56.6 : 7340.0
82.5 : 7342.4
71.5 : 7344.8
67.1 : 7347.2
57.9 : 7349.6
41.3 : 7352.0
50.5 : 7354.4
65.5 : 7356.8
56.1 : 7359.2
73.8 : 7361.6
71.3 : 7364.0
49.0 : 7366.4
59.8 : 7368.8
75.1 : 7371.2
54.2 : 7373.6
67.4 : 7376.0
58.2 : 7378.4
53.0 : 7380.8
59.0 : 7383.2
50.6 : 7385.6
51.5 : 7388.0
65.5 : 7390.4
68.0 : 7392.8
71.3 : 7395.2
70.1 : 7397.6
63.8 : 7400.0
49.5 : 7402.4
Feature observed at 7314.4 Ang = [N II]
